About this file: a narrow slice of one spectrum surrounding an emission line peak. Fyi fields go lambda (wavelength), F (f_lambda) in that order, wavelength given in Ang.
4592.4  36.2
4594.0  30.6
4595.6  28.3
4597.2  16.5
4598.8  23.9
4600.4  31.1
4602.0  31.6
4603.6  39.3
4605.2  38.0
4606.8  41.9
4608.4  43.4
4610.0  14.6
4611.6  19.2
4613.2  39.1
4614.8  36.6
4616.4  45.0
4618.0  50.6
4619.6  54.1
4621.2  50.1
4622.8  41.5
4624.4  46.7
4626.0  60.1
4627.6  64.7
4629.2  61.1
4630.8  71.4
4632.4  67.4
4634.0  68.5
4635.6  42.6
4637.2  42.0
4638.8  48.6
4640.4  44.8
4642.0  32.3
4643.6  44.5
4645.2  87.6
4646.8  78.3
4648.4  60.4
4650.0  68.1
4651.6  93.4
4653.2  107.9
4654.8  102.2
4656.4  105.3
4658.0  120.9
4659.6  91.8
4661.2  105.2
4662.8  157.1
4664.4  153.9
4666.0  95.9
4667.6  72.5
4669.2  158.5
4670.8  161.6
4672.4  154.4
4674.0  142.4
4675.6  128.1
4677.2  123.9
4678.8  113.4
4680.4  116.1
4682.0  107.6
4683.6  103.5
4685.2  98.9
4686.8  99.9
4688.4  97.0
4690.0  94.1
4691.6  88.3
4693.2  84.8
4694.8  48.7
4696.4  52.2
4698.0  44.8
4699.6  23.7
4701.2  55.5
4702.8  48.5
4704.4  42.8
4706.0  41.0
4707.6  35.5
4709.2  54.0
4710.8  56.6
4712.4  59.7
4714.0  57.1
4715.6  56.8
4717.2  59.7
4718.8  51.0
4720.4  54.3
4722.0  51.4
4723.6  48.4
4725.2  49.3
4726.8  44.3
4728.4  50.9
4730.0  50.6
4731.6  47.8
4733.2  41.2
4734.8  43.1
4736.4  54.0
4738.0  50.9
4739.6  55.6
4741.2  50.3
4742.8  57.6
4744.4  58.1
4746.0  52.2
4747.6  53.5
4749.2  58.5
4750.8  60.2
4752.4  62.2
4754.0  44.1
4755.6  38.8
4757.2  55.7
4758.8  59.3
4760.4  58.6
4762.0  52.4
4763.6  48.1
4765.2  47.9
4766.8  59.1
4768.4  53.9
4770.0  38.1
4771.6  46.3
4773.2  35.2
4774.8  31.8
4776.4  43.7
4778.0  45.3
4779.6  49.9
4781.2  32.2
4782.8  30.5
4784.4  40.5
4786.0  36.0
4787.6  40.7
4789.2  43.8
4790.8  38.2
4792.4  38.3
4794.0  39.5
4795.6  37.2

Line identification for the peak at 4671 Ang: Lyman alpha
